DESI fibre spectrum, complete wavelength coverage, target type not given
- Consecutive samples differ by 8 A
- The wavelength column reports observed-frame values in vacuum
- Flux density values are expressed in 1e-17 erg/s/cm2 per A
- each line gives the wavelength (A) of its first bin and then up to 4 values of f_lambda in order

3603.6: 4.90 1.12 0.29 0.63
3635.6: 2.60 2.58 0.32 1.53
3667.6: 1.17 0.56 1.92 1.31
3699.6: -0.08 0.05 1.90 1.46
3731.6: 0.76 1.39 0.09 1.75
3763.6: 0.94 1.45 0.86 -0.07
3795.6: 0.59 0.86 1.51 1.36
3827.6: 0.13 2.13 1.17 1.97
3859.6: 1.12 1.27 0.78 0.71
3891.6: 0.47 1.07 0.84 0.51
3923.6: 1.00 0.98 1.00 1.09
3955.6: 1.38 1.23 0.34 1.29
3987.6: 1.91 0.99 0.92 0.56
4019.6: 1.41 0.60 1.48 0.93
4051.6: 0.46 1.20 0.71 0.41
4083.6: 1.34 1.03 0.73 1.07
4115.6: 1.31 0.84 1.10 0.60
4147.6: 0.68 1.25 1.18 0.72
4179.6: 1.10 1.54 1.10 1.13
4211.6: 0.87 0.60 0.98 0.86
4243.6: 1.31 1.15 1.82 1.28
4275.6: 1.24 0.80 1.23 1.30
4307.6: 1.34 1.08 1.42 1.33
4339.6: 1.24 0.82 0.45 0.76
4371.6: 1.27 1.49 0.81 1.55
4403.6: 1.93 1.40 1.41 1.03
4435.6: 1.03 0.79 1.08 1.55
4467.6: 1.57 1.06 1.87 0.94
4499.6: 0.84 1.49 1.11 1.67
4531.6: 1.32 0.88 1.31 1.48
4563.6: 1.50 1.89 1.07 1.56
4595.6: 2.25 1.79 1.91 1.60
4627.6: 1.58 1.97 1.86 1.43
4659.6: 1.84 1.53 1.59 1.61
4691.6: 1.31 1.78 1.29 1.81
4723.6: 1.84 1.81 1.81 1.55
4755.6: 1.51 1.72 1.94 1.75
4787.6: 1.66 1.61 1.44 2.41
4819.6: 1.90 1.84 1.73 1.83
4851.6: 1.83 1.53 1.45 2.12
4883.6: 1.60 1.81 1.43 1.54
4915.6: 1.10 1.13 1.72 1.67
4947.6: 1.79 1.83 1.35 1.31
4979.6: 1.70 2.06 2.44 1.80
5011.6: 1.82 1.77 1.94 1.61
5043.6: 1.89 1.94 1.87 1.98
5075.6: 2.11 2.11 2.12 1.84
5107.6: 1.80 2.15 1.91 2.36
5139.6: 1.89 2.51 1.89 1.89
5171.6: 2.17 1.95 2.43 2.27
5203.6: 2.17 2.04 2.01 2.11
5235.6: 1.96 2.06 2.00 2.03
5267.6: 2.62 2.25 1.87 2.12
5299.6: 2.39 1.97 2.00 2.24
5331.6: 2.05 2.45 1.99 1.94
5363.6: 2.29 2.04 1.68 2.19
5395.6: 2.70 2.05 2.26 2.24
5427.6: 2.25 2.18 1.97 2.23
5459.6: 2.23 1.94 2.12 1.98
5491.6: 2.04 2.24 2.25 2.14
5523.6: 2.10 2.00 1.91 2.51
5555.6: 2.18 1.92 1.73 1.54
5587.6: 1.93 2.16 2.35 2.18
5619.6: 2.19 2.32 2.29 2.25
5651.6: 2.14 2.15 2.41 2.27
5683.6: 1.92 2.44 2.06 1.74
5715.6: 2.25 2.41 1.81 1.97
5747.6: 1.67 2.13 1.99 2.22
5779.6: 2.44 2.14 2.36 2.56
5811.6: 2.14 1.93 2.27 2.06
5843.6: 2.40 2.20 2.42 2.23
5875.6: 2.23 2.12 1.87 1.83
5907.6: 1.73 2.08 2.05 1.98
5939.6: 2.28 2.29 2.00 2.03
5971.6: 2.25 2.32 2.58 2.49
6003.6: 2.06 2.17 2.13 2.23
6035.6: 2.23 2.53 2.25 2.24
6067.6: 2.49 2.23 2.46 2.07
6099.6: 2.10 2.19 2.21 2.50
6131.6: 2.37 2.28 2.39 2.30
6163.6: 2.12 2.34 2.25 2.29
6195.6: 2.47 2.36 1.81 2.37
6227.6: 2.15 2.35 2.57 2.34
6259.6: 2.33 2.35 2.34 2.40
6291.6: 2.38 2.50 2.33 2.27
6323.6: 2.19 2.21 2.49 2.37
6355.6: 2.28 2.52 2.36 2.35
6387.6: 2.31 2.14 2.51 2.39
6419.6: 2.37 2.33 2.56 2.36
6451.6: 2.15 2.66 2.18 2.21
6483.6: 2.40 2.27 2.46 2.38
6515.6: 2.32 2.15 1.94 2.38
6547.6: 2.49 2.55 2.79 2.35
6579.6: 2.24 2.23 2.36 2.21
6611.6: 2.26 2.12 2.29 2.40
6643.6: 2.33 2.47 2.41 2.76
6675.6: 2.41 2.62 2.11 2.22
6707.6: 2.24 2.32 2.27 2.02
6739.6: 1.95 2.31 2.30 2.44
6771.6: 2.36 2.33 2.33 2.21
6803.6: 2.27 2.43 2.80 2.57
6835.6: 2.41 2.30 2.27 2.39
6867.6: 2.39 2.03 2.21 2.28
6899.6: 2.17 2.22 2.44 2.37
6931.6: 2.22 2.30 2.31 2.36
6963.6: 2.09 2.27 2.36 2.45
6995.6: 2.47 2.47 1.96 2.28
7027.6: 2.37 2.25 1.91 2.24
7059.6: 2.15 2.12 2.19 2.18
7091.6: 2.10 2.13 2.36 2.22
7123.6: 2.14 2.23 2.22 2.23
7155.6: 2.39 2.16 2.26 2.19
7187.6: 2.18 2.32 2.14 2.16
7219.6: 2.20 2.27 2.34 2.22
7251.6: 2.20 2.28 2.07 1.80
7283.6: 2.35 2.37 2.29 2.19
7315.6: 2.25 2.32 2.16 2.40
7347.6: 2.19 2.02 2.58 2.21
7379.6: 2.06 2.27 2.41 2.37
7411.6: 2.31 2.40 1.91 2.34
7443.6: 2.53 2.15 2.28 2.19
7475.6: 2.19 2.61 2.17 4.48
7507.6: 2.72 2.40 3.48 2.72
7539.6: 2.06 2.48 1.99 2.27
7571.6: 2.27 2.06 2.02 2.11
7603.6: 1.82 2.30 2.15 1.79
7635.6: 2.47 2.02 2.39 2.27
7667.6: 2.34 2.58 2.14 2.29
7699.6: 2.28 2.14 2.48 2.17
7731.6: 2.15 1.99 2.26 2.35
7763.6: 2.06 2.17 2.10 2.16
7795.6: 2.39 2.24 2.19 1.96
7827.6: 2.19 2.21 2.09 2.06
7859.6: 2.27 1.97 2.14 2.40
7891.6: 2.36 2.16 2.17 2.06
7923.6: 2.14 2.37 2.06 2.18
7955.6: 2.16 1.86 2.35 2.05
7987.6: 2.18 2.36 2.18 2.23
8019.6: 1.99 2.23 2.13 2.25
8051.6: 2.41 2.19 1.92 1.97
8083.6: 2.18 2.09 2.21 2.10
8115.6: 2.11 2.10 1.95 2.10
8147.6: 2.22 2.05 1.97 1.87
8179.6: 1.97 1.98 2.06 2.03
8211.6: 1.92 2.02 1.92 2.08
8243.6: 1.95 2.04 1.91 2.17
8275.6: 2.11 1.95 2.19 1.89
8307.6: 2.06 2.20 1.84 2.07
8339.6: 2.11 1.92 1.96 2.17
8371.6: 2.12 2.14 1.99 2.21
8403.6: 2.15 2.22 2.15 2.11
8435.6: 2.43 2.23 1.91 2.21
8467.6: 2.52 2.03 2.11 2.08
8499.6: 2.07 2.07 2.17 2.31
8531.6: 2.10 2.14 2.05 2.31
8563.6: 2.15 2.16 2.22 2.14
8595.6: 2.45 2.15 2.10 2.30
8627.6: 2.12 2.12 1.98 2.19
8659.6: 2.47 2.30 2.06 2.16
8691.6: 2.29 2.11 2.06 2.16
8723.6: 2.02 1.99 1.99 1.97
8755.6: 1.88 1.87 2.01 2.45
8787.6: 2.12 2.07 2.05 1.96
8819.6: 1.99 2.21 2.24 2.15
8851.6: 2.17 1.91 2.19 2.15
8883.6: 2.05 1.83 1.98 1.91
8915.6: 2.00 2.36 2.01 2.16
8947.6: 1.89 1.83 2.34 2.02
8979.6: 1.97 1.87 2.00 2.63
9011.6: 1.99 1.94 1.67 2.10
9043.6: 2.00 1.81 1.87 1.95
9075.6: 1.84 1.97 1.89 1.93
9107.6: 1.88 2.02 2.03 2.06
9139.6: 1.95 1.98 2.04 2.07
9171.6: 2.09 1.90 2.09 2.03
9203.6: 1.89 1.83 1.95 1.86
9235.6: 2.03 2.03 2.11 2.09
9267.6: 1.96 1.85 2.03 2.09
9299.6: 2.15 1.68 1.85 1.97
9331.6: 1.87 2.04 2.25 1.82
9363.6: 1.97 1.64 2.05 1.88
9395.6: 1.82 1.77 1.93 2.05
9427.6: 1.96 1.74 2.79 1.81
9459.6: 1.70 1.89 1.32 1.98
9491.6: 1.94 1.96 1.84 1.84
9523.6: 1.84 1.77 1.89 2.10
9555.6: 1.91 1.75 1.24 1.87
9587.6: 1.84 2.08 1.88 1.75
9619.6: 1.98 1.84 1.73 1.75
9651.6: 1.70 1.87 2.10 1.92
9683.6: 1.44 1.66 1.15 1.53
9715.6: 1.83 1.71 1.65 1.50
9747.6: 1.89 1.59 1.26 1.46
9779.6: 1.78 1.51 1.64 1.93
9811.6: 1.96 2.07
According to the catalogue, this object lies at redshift 0.14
